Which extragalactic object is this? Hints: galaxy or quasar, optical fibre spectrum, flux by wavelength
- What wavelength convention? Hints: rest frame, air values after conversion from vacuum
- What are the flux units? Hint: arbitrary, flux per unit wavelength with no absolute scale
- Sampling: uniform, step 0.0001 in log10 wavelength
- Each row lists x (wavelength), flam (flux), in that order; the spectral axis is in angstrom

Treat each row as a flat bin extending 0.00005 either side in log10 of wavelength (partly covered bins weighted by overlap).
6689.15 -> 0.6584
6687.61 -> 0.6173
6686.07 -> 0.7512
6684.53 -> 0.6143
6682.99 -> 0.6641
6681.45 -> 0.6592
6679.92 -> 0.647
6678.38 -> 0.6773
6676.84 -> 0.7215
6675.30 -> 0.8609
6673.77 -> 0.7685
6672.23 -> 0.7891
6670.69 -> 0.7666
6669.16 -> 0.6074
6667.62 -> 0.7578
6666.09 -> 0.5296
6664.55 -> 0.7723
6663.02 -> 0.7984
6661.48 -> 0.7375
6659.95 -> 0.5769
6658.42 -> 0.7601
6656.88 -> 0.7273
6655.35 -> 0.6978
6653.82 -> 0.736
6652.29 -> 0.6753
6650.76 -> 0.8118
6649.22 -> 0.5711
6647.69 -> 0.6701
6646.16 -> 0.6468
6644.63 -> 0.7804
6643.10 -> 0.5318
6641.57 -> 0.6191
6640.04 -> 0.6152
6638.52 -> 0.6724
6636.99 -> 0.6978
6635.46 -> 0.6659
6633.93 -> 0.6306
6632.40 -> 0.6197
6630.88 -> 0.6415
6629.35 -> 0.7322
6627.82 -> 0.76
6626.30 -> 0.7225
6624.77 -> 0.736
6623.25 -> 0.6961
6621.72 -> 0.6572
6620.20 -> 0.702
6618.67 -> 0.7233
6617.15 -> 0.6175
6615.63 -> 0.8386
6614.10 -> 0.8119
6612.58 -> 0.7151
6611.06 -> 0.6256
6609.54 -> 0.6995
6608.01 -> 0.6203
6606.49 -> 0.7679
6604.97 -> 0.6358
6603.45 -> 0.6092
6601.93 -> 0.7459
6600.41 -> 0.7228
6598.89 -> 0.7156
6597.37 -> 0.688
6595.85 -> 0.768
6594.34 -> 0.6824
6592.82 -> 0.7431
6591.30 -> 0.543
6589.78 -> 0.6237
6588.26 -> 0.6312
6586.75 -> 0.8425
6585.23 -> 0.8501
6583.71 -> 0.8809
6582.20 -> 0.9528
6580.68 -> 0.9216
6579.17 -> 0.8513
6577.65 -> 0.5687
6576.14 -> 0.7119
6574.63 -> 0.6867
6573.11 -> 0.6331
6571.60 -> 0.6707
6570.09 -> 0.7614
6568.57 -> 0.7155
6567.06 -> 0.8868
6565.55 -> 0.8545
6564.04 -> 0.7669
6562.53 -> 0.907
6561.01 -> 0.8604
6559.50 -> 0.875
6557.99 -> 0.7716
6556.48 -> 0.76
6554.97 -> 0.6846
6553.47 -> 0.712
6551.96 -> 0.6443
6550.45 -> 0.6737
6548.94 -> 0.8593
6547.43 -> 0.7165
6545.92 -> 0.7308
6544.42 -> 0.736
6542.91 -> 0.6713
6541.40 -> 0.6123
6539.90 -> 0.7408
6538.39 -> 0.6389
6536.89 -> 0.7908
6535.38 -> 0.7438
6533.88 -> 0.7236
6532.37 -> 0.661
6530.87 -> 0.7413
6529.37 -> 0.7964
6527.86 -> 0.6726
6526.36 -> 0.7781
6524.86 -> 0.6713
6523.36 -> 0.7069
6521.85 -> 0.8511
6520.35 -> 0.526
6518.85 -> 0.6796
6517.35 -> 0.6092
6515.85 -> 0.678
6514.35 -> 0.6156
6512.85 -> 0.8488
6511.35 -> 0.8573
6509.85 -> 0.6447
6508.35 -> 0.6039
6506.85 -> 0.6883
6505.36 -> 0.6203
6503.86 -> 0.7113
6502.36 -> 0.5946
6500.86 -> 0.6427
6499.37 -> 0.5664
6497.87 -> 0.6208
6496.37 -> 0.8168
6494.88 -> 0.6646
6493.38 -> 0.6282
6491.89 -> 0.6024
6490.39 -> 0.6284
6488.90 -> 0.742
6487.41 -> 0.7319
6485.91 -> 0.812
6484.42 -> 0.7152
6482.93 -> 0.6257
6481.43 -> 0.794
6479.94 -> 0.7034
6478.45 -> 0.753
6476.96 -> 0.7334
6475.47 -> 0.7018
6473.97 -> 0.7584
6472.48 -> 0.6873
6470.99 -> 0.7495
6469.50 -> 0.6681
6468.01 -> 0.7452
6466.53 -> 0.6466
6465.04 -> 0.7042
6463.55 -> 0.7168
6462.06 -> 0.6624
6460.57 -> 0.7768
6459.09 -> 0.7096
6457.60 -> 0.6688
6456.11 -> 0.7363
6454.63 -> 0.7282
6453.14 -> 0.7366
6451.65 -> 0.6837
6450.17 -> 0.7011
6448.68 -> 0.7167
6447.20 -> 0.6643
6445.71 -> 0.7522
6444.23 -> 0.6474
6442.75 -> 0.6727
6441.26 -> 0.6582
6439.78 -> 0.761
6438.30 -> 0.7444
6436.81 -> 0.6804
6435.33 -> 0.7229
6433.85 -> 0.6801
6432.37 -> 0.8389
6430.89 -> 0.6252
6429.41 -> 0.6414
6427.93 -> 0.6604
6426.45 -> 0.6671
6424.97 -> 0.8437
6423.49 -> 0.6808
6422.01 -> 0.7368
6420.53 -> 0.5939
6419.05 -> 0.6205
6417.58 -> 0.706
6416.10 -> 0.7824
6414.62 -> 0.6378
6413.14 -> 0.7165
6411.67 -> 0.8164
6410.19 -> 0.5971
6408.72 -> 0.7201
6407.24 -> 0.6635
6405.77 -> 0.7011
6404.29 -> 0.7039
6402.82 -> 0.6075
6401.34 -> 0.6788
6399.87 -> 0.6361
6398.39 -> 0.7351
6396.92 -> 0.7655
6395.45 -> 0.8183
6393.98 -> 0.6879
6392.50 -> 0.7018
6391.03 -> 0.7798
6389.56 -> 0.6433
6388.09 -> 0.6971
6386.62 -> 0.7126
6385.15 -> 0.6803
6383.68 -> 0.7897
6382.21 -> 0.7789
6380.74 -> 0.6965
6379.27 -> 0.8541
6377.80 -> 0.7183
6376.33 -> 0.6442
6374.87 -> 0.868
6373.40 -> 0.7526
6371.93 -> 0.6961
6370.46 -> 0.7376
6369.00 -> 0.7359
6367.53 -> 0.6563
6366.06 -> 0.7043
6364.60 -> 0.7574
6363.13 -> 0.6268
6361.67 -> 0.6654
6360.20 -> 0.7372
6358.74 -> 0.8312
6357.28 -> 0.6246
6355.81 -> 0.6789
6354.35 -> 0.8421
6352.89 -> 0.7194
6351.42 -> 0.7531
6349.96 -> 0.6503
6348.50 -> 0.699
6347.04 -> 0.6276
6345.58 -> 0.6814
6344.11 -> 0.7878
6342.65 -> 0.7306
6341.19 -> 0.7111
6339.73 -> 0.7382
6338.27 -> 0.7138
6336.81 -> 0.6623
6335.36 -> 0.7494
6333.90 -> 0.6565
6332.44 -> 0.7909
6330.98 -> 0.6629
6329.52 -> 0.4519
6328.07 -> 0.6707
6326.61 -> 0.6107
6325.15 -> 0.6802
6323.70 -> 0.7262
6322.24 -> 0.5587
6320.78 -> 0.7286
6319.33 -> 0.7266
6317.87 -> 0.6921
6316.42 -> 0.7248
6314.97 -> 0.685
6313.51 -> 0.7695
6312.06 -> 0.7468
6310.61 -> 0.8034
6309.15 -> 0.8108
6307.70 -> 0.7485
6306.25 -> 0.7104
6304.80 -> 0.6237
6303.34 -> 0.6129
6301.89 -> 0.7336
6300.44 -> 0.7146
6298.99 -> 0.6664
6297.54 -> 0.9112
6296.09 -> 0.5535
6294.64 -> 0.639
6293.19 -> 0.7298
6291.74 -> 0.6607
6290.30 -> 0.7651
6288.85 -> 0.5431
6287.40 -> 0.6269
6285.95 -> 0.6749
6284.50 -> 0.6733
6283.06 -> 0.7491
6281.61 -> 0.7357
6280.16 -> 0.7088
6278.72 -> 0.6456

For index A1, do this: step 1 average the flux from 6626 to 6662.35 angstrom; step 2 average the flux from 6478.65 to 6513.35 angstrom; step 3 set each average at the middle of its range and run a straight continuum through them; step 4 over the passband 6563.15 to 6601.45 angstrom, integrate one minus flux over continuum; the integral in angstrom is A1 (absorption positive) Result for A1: -3.59 angstrom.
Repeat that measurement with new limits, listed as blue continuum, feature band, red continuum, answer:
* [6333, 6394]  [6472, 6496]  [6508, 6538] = 0.2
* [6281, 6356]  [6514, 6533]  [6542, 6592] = 1.3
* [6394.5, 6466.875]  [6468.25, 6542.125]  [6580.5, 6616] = 1.8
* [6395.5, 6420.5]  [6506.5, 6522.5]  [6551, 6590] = 1.2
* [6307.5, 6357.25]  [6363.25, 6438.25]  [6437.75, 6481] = -0.4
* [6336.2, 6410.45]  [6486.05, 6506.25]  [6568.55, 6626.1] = 1.5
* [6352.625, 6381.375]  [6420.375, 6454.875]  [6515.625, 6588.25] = 1.5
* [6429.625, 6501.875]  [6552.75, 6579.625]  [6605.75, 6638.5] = -2.3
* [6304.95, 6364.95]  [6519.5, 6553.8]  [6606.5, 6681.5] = -0.6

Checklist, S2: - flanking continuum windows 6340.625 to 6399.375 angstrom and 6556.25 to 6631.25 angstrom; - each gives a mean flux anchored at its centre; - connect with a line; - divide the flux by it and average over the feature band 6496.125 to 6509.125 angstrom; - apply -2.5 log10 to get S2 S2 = 0.138 mag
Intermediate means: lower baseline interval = 0.724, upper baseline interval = 0.738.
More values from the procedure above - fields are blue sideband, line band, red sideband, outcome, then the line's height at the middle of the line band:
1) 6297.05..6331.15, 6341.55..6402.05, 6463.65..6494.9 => -0.03 mag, 0.701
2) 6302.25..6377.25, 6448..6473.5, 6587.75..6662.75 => -0.02 mag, 0.698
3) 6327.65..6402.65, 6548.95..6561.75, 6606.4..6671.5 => -0.08 mag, 0.698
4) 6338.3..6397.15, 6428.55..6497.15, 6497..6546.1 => -0.01 mag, 0.703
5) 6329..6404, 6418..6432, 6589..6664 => 0.04 mag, 0.708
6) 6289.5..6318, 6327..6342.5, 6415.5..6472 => 0.05 mag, 0.713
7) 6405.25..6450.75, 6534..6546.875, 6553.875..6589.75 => 0.08 mag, 0.763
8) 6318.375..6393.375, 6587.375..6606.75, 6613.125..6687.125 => 0.03 mag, 0.699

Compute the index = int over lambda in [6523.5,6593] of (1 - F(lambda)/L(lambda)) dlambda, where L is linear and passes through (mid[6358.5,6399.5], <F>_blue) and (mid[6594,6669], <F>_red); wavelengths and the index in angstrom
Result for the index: -4.2 angstrom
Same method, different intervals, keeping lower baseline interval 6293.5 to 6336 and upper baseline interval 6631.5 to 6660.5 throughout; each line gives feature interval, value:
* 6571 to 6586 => -2.2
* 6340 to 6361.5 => -0.8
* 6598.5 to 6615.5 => -0.7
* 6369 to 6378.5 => -0.6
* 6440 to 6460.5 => -0.5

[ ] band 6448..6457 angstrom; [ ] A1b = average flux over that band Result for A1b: 0.716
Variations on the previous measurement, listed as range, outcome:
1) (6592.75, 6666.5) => 0.693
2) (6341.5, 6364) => 0.71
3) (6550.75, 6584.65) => 0.775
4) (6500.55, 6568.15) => 0.724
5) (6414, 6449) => 0.697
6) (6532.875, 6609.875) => 0.737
